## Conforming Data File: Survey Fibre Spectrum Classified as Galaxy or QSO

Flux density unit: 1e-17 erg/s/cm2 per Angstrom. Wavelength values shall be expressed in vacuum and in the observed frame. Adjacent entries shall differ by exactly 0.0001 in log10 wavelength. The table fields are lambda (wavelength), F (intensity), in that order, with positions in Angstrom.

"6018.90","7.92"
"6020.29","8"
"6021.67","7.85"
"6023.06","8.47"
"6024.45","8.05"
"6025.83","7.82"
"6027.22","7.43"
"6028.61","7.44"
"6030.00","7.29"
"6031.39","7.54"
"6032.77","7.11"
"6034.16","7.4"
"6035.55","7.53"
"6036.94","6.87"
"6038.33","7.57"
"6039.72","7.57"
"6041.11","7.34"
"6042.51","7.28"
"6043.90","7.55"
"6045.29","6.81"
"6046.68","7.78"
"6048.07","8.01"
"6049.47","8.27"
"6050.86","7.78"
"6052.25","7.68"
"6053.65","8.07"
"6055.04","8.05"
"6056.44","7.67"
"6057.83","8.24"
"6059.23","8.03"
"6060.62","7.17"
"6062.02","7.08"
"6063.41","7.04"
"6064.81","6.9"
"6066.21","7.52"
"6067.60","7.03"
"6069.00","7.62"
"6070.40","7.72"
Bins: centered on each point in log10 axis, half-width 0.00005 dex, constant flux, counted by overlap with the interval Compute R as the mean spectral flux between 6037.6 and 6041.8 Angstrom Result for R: 7.49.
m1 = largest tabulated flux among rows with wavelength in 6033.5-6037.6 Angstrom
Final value 7.53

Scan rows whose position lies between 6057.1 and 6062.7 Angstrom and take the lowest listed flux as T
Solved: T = 7.08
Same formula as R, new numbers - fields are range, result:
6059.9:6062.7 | 7.14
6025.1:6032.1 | 7.52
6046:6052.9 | 7.91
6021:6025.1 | 8.11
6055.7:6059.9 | 7.97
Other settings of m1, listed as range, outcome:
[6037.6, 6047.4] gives 7.78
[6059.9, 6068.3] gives 7.52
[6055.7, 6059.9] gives 8.24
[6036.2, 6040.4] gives 7.57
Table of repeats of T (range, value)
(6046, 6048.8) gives 7.78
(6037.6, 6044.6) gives 7.28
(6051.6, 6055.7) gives 7.68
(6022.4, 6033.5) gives 7.11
